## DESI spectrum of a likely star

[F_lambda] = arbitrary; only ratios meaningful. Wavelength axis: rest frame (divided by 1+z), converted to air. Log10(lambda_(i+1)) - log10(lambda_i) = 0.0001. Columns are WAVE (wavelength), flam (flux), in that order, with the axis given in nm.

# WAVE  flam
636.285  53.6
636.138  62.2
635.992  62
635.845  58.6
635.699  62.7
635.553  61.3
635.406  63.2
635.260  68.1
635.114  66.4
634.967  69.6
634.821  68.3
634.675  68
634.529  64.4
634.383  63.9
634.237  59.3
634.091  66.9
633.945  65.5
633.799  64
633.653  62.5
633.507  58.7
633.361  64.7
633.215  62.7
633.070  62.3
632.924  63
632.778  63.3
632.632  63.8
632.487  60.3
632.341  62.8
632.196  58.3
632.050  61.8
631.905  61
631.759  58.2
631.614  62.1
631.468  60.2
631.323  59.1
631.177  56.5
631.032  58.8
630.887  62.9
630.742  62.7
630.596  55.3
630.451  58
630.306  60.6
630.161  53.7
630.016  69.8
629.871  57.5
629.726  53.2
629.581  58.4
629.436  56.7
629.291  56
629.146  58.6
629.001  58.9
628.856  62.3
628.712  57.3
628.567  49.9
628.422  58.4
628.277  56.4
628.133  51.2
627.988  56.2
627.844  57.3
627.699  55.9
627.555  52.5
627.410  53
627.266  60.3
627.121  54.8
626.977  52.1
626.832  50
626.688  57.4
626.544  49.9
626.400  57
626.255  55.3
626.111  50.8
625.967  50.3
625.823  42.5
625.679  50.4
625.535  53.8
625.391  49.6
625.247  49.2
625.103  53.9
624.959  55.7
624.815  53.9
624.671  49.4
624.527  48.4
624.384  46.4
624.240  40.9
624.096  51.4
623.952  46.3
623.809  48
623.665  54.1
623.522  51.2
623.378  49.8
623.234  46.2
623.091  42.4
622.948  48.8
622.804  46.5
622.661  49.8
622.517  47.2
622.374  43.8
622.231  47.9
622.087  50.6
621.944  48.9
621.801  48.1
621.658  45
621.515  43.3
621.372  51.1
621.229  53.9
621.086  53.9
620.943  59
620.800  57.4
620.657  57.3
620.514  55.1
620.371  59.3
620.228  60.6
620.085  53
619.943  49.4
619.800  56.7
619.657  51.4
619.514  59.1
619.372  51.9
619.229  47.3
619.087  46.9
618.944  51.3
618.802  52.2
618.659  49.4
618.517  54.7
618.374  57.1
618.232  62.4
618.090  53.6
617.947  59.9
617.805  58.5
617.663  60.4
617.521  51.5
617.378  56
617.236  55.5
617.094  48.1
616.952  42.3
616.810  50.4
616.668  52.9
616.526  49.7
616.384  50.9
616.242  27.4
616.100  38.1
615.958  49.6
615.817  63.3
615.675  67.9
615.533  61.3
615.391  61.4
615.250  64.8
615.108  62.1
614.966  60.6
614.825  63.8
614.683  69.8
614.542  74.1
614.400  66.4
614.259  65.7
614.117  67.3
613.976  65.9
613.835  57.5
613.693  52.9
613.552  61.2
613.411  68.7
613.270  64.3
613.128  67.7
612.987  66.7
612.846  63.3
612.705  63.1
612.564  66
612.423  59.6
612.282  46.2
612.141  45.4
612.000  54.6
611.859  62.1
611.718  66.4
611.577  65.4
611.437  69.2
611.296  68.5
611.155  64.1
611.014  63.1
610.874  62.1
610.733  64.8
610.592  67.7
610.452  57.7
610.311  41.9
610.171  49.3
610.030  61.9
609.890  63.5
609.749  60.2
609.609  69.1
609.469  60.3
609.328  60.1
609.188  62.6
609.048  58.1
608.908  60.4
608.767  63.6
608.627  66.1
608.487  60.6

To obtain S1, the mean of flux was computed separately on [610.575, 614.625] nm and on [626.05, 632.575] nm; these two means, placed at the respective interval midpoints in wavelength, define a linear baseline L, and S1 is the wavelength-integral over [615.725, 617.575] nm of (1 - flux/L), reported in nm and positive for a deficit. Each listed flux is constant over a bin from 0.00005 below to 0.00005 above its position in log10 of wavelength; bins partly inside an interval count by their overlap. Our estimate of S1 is 0.38 nm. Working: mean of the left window 63.1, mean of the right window 57.4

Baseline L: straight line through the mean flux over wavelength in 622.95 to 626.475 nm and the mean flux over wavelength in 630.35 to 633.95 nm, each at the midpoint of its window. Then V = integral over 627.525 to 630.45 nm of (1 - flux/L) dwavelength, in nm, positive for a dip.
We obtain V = -0.04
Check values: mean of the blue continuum 49.9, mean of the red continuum 61.1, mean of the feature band 57.1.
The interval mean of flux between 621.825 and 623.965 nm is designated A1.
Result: 48.2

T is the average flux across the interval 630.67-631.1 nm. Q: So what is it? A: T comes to 61.6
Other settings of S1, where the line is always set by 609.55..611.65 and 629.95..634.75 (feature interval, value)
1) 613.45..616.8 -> 0.16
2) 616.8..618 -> 0.16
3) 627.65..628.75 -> 0.12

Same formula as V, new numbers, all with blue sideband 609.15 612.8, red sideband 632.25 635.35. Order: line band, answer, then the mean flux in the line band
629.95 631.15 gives 0.07 nm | 60.1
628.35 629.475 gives 0.11 nm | 57.3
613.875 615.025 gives -0.10 nm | 66.6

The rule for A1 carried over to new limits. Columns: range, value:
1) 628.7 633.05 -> 59.8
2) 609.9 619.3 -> 58.2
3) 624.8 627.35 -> 52.6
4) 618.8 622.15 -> 52.6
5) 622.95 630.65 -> 53.3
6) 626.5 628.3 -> 54.4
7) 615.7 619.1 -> 52.1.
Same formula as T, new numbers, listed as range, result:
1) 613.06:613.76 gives 63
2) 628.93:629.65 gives 57.7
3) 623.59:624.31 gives 48.2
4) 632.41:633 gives 62.5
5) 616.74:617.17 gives 47.1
